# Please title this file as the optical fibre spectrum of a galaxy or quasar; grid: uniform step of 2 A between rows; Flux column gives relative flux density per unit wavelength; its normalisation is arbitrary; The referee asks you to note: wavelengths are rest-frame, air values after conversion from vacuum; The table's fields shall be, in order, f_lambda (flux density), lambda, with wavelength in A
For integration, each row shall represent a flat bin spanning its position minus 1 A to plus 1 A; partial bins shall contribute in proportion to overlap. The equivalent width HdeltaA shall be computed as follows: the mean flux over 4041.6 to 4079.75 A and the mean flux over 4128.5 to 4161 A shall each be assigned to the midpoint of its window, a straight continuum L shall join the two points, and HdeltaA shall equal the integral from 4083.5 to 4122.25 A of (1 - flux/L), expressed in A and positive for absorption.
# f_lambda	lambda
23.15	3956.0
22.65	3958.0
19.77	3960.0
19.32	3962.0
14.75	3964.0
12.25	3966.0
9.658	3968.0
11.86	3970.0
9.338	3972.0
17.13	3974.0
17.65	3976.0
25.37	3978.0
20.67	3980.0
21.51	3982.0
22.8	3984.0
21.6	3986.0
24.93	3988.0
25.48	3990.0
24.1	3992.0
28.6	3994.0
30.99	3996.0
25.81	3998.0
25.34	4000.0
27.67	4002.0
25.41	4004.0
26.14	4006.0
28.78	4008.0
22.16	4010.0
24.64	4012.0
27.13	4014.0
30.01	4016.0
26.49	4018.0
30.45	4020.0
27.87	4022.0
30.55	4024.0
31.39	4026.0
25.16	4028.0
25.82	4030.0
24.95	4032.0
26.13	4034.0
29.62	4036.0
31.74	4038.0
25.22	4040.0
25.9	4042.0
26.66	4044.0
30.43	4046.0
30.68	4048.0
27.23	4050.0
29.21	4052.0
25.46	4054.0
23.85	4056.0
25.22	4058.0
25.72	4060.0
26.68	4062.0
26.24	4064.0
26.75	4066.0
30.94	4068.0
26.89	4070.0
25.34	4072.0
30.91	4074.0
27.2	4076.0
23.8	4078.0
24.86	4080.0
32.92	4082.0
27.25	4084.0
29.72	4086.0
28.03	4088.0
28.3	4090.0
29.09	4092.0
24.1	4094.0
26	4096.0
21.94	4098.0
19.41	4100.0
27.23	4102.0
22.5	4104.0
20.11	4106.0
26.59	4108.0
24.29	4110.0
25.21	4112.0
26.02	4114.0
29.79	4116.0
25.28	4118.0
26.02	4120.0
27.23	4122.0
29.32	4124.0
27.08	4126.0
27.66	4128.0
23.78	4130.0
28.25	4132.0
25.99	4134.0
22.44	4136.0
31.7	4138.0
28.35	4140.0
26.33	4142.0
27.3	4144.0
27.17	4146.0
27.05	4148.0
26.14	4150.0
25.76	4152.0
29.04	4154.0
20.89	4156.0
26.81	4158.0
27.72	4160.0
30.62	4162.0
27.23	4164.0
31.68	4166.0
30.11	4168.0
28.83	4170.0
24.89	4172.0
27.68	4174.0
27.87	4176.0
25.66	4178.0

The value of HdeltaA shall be 1.69 A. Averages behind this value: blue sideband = 27.1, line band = 25.7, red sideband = 26.6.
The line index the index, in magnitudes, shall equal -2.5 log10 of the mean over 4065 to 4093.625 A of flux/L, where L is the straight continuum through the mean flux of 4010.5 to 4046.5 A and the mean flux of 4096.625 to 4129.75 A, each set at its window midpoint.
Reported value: -0.07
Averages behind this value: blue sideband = 27.7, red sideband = 25.3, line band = 27.9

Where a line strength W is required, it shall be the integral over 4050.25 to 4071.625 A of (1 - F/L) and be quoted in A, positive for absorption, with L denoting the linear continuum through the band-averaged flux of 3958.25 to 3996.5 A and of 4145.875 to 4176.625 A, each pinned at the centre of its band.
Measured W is -3.1 A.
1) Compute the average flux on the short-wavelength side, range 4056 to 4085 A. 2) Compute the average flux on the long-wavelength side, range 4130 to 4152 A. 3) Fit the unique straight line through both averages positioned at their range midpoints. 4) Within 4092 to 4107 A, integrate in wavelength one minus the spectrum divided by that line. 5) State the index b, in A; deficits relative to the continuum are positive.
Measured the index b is 2.0 A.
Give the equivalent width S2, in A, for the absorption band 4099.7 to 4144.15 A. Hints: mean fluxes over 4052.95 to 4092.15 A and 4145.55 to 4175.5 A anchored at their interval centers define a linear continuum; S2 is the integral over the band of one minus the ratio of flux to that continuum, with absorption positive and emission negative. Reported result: 2.08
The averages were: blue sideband 27.2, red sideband 27.5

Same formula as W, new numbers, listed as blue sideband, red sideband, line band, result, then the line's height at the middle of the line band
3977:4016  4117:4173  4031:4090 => -2.98 A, 26.1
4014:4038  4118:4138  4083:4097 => -0.15 A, 27.2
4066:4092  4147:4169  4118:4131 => 0.48 A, 27.7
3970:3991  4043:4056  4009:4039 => -3.01 A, 25.1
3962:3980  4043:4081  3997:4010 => -4.45 A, 19.5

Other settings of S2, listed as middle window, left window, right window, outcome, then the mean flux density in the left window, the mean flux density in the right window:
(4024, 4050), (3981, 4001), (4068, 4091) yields -1.3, 25.1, 27.9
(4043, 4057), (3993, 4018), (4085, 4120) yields -0.7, 26.9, 25.5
